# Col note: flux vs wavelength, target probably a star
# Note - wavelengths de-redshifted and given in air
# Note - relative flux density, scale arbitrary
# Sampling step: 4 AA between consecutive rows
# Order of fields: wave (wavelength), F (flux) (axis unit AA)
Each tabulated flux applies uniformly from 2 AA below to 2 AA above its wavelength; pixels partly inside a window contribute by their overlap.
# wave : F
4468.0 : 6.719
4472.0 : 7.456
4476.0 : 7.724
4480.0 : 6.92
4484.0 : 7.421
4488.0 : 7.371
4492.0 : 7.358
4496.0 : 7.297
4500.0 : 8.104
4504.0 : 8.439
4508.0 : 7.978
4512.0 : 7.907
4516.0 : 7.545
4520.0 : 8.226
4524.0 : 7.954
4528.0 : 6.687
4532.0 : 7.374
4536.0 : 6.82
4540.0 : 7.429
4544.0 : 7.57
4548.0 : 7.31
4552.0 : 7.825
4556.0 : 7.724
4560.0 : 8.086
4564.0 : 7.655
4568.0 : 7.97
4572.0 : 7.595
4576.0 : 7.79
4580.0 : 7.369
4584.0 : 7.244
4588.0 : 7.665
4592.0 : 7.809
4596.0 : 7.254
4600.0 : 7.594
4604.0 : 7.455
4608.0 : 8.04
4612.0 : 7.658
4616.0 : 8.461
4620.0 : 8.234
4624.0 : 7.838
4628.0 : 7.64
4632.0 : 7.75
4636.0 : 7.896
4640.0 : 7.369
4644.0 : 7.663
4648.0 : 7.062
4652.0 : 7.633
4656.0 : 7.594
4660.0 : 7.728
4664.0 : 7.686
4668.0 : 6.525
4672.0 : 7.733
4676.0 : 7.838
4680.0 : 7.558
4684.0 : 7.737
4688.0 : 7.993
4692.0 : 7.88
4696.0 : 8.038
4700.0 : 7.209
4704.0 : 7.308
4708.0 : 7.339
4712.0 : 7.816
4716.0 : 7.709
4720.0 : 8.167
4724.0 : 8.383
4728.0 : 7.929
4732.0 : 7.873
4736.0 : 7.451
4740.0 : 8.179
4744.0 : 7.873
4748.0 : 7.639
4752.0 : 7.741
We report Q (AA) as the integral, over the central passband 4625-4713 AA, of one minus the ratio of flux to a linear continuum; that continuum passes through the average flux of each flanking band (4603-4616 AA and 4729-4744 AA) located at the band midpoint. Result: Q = 2.9 AA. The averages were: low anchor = 7.85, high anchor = 7.85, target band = 7.59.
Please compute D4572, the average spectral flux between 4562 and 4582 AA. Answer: 7.68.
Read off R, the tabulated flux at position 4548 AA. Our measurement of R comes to 7.31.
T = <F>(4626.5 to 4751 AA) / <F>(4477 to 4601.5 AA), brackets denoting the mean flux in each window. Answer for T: 1.01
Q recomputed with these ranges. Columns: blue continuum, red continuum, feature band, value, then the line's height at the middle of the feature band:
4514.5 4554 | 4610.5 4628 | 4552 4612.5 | 0.8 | 7.78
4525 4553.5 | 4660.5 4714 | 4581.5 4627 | -1.9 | 7.43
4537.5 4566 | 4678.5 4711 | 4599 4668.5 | -0.4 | 7.64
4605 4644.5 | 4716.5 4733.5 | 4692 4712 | 1.2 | 8.01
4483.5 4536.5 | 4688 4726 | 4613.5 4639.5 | -0.7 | 7.72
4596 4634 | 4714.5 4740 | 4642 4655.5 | 0.7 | 7.86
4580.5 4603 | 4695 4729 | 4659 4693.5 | 0.2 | 7.68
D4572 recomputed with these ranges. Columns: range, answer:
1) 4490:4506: 7.8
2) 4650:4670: 7.43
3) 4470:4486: 7.38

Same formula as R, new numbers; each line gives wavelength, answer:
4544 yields 7.57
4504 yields 8.439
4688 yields 7.993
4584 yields 7.244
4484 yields 7.421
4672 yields 7.733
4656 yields 7.594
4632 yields 7.75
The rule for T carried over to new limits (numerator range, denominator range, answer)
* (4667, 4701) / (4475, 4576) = 1.01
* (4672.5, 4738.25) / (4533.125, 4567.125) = 1.03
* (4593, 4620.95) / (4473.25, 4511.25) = 1.02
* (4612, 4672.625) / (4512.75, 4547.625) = 1.03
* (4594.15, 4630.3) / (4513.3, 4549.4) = 1.05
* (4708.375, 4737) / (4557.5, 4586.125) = 1.03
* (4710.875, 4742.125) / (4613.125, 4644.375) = 1.01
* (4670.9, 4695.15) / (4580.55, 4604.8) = 1.04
